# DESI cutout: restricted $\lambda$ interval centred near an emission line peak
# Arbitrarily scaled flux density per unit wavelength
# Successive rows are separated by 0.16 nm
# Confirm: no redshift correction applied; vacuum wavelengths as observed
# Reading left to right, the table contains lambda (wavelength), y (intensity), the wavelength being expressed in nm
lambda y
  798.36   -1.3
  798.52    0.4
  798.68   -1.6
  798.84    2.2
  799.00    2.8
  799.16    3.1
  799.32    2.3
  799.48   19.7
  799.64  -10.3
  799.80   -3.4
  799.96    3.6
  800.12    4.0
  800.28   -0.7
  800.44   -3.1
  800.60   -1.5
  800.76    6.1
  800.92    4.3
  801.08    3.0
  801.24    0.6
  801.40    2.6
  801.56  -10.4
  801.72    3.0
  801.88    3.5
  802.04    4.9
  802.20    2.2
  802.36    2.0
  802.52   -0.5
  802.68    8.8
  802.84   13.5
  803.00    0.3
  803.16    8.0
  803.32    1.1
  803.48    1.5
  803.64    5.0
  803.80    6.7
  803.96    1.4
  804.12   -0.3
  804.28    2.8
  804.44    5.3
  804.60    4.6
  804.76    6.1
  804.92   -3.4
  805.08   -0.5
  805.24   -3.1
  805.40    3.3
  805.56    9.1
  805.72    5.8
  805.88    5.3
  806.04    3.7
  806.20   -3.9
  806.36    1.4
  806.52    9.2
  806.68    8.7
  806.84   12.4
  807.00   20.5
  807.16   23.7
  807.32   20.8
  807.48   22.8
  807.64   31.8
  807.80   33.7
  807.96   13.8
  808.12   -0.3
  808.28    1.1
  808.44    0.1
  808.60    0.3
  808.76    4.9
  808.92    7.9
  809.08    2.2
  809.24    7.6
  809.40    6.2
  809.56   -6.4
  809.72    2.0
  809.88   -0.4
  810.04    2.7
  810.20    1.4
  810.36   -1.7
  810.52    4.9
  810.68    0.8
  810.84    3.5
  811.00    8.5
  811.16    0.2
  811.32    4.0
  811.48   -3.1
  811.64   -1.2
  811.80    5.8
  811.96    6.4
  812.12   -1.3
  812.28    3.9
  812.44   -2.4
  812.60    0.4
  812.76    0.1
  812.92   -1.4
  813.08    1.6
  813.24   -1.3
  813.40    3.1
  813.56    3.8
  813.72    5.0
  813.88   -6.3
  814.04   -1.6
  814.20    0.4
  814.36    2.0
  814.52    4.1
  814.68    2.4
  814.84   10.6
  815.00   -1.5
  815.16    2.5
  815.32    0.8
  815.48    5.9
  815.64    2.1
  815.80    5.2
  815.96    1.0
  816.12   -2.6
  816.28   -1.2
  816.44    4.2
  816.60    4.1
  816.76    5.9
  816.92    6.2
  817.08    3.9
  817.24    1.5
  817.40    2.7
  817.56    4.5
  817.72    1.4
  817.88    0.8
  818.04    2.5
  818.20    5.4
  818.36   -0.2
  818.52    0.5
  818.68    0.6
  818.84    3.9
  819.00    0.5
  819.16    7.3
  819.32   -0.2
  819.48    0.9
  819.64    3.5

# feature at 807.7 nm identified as [O II] 3727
